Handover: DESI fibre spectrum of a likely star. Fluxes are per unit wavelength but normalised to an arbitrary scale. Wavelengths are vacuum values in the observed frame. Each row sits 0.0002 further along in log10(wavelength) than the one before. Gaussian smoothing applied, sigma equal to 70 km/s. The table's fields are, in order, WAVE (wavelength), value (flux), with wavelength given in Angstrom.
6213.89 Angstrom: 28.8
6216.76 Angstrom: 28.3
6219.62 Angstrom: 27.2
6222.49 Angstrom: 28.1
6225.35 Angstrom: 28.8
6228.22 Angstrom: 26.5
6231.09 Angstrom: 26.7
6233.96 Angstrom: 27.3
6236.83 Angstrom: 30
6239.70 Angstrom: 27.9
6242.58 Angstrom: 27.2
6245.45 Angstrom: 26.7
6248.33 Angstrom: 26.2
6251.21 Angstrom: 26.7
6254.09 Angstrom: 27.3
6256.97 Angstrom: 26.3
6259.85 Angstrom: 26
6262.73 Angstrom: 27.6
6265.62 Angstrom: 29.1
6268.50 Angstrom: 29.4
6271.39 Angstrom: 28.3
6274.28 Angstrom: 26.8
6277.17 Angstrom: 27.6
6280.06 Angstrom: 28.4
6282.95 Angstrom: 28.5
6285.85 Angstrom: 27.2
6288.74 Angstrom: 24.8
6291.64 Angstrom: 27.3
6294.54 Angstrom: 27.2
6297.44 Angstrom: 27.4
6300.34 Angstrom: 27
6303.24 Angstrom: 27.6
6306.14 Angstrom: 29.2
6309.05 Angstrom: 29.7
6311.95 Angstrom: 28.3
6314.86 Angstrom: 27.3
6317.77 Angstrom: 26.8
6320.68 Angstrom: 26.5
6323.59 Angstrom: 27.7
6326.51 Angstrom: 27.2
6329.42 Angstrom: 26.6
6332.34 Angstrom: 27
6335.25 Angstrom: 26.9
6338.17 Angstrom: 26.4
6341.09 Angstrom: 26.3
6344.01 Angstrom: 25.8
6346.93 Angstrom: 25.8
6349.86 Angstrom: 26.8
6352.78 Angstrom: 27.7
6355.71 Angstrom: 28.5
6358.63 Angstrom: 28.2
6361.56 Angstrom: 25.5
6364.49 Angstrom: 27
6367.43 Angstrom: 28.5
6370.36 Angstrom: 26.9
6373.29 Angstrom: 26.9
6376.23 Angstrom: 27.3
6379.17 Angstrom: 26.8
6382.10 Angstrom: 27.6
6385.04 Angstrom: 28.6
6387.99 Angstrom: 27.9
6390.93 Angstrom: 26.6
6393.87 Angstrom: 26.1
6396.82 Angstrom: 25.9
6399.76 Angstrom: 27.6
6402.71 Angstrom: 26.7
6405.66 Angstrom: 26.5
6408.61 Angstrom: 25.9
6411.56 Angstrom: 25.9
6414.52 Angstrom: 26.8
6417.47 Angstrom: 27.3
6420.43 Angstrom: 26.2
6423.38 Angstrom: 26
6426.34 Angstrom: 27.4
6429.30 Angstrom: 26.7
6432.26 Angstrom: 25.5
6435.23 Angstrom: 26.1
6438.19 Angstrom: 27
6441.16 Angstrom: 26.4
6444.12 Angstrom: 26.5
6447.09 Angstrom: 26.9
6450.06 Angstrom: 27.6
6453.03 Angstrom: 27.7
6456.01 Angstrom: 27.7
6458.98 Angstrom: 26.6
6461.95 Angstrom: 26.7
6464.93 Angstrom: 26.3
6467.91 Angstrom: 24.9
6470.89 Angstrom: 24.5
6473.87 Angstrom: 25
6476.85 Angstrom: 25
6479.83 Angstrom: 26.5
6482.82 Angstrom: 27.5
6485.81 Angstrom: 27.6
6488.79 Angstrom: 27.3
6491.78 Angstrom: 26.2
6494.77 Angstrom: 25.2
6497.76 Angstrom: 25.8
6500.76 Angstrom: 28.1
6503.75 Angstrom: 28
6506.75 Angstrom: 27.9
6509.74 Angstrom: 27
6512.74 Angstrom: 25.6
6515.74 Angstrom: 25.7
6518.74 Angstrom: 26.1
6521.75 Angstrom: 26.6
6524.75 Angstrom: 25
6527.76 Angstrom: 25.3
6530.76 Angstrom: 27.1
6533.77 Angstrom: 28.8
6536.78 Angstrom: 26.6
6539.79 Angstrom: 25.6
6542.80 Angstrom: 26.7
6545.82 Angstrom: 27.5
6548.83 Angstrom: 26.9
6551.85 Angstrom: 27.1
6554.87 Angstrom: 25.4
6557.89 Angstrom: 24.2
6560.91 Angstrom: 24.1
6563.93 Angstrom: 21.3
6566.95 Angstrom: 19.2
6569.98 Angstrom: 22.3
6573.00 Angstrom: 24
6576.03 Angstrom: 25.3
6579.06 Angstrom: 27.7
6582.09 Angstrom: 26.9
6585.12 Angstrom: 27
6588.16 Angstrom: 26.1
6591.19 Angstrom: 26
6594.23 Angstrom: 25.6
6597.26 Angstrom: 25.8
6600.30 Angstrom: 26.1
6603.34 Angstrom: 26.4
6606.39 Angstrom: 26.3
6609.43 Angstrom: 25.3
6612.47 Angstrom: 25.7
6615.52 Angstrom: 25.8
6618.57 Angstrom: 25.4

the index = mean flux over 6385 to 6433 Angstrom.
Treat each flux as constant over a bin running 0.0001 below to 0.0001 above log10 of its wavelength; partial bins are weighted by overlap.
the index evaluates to 26.6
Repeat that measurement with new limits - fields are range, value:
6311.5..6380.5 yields 27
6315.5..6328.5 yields 27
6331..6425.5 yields 26.9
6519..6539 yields 26.5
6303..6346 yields 27.3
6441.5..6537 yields 26.5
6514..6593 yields 25.6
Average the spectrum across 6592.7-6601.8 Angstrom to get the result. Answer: 25.8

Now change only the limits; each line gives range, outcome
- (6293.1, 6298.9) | 27.3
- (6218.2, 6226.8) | 28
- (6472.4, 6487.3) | 26.3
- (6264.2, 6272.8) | 28.9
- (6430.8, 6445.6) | 26.3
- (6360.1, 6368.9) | 27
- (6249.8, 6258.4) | 26.8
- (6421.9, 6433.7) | 26.4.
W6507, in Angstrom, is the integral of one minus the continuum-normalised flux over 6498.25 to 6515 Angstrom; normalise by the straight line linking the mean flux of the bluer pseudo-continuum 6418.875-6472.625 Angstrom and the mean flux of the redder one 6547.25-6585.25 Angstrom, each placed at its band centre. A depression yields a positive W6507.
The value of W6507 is -1.0 Angstrom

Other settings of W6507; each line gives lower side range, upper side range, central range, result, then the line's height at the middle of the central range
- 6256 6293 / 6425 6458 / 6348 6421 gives 0.1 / 27.1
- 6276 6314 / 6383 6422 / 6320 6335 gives 0.2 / 27.4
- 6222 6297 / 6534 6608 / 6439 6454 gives -0.4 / 26.3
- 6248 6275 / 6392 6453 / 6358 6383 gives -0.3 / 26.9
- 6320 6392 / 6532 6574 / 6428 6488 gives -1.0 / 26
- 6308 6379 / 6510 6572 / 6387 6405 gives -0.1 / 26.7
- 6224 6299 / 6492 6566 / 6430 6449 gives 0.1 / 26.5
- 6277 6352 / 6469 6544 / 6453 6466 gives -0.2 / 26.6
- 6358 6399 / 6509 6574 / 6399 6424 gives 0.2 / 26.8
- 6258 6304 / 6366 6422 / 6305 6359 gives 0.0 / 27.3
